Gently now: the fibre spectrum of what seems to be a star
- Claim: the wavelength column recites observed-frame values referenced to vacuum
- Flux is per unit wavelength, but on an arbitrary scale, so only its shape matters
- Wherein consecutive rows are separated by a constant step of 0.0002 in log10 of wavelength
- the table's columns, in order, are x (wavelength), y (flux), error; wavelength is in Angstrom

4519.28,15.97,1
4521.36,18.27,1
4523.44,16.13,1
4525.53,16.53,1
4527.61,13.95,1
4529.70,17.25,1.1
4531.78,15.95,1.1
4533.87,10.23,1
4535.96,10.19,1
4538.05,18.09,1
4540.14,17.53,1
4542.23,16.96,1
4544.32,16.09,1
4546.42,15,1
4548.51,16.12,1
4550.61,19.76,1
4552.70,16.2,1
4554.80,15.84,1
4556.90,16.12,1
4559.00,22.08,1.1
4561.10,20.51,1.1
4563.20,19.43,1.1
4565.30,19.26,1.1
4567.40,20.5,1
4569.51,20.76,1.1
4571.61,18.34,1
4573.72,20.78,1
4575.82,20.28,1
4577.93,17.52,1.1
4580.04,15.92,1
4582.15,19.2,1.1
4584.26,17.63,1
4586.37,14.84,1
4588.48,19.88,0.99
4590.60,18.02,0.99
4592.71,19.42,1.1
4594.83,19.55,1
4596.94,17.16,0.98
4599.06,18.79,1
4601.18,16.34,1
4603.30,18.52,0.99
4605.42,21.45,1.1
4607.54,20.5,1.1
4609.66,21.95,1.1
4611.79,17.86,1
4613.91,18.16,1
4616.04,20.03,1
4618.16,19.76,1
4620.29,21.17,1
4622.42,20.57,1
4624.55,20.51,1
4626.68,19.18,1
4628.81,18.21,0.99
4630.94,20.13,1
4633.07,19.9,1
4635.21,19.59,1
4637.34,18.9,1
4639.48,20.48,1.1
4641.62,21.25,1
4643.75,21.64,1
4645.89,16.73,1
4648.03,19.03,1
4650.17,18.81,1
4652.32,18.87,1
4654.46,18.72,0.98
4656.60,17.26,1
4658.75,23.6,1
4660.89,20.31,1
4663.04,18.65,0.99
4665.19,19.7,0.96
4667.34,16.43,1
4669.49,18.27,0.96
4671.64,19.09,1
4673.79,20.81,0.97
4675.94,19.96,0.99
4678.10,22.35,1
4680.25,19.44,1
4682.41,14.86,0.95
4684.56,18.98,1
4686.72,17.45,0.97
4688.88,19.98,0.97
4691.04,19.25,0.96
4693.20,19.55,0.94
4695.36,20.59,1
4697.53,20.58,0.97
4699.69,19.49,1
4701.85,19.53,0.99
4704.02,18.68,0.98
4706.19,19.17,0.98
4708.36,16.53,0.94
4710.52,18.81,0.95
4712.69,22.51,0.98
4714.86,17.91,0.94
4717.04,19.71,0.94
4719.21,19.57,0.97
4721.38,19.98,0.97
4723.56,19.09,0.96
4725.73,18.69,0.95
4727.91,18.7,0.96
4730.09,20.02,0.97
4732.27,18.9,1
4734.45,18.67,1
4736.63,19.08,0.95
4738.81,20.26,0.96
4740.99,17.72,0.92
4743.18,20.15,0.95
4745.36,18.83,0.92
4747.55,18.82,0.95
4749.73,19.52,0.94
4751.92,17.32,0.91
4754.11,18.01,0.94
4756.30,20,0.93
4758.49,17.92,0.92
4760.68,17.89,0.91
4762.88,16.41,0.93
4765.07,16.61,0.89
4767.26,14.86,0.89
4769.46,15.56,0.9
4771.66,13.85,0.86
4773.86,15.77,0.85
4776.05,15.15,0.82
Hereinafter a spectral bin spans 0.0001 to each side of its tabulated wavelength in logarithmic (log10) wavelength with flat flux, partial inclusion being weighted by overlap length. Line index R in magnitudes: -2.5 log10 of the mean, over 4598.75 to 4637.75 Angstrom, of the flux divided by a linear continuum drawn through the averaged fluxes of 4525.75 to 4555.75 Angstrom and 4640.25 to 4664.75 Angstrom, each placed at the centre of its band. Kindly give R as -0.07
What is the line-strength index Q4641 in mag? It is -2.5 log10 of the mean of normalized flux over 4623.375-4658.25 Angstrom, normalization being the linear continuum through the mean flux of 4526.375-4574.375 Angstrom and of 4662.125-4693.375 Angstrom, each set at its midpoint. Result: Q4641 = -0.05 mag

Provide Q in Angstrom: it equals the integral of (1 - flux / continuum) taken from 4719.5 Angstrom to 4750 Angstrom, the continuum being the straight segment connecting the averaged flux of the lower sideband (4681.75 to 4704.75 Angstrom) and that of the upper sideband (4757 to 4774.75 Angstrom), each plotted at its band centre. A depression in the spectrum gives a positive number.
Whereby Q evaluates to -3.1 Angstrom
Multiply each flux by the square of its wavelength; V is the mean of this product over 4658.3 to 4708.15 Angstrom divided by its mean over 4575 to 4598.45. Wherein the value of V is 1.1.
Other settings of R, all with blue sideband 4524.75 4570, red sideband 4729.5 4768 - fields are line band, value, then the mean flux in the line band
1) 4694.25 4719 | -0.076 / 19.4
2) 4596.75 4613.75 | -0.103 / 19.1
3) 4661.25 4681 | -0.093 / 19.4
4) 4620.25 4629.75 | -0.133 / 19.8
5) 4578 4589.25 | -0.013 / 17.4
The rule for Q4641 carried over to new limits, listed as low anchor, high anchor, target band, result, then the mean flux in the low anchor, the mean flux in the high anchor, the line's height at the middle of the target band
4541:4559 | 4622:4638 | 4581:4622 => -0.020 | 16.8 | 19.6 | 18.6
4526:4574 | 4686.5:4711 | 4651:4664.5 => -0.051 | 17.2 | 19.2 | 18.6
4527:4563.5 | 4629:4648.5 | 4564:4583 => -0.103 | 16.5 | 19.7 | 17.5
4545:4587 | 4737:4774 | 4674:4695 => -0.075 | 18.3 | 17.7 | 17.9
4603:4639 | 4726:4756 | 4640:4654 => 0.013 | 19.8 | 18.9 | 19.6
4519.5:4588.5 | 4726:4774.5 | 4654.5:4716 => -0.089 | 17.3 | 18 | 17.8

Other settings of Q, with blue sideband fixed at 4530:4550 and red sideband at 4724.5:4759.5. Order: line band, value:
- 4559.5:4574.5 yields -4.0 Angstrom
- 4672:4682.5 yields -1.3 Angstrom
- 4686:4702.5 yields -1.4 Angstrom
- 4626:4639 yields -1.8 Angstrom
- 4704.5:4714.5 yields -0.4 Angstrom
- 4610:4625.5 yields -2.9 Angstrom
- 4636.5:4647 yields -1.7 Angstrom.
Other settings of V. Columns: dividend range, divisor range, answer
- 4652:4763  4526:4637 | 1.10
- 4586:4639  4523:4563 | 1.21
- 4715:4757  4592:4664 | 1.02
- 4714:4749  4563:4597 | 1.09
